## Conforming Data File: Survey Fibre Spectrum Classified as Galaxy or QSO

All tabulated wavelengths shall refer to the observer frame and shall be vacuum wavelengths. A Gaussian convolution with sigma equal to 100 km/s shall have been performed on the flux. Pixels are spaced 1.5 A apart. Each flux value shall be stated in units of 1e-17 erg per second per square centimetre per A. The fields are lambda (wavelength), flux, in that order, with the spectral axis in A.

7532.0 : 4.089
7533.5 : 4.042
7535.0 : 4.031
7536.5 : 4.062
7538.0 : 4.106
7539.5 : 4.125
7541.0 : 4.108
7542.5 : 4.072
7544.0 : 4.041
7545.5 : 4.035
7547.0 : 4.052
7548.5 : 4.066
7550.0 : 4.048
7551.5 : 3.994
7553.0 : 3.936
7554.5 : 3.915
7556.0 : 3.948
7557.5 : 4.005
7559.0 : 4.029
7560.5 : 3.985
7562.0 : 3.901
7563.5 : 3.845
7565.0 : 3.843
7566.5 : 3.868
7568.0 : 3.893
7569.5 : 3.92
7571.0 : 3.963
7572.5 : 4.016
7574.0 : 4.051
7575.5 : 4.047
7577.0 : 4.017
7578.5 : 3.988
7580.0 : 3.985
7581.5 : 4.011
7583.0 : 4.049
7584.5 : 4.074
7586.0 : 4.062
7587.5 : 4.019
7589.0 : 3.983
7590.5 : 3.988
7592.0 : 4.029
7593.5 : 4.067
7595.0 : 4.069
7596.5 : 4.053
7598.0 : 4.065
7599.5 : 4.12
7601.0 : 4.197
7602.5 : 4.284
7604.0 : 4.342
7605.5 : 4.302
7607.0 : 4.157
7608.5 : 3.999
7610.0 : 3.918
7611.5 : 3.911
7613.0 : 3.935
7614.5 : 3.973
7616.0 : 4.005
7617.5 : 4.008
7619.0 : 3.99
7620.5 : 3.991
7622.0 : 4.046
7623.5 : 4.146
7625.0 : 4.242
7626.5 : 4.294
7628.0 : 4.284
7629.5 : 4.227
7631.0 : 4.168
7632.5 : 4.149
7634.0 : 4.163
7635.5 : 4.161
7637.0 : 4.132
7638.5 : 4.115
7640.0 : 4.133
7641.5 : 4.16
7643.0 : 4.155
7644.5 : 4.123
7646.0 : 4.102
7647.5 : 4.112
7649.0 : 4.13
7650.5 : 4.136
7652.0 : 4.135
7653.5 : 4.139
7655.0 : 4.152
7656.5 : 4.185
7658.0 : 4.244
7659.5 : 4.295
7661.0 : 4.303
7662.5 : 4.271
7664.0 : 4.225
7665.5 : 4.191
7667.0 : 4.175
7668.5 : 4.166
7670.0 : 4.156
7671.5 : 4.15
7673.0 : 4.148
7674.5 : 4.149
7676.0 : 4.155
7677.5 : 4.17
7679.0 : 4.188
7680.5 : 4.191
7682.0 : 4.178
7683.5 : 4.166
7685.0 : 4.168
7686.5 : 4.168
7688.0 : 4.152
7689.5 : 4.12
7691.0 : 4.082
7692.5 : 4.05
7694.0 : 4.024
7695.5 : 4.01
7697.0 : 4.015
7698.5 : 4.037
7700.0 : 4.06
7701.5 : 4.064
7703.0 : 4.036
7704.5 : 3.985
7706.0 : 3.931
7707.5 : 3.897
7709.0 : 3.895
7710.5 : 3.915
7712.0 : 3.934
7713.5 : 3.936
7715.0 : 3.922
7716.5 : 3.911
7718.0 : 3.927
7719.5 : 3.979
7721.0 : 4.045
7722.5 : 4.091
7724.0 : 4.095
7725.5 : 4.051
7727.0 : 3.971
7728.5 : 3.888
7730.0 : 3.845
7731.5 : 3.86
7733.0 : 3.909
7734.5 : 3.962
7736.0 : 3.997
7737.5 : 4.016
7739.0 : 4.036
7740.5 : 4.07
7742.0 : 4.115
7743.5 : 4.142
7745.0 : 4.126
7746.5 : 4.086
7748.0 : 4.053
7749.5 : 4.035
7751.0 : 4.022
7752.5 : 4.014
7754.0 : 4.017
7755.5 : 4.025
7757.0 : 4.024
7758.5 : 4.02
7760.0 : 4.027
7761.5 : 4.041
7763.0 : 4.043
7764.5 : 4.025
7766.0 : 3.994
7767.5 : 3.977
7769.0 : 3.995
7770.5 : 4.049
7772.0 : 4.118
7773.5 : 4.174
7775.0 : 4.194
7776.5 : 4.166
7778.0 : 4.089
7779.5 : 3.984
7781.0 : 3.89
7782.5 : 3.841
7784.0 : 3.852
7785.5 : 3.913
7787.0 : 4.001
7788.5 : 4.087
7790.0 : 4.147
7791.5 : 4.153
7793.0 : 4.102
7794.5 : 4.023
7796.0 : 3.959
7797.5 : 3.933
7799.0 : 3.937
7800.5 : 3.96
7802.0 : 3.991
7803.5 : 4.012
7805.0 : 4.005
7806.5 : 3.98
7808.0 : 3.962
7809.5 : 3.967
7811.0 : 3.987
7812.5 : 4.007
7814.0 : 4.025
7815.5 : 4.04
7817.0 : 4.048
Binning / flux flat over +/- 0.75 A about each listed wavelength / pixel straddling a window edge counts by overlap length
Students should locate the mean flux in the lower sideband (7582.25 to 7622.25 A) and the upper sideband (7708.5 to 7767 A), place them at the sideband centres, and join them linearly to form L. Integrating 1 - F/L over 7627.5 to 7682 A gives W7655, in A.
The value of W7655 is -1.8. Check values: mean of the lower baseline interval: 4.06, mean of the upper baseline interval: 4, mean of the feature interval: 4.17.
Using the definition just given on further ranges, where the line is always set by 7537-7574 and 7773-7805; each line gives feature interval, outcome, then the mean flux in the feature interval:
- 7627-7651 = -0.93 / 4.15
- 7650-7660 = -0.45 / 4.18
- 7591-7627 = -0.82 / 4.09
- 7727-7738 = 0.23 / 3.93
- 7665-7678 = -0.51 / 4.16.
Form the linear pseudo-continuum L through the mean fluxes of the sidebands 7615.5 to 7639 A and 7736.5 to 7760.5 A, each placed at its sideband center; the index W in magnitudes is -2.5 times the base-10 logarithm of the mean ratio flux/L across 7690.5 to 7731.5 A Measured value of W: 0.03 mag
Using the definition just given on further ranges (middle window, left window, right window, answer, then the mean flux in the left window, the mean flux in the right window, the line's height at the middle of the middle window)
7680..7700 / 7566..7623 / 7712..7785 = -0.021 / 4.04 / 4.01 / 4.02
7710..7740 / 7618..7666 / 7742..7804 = 0.031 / 4.16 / 4.03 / 4.08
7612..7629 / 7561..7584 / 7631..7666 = 0.003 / 3.96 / 4.17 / 4.09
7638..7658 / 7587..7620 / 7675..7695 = -0.010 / 4.06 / 4.14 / 4.1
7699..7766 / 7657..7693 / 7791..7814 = 0.026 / 4.18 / 4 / 4.1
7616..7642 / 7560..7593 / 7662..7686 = -0.014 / 3.98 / 4.18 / 4.09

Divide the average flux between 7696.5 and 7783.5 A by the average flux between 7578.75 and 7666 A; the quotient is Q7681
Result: 0.97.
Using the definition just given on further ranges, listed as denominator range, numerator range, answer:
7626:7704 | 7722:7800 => 0.97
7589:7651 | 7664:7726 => 0.99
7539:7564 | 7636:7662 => 1.04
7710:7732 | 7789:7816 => 1.01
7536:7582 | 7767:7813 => 1.00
